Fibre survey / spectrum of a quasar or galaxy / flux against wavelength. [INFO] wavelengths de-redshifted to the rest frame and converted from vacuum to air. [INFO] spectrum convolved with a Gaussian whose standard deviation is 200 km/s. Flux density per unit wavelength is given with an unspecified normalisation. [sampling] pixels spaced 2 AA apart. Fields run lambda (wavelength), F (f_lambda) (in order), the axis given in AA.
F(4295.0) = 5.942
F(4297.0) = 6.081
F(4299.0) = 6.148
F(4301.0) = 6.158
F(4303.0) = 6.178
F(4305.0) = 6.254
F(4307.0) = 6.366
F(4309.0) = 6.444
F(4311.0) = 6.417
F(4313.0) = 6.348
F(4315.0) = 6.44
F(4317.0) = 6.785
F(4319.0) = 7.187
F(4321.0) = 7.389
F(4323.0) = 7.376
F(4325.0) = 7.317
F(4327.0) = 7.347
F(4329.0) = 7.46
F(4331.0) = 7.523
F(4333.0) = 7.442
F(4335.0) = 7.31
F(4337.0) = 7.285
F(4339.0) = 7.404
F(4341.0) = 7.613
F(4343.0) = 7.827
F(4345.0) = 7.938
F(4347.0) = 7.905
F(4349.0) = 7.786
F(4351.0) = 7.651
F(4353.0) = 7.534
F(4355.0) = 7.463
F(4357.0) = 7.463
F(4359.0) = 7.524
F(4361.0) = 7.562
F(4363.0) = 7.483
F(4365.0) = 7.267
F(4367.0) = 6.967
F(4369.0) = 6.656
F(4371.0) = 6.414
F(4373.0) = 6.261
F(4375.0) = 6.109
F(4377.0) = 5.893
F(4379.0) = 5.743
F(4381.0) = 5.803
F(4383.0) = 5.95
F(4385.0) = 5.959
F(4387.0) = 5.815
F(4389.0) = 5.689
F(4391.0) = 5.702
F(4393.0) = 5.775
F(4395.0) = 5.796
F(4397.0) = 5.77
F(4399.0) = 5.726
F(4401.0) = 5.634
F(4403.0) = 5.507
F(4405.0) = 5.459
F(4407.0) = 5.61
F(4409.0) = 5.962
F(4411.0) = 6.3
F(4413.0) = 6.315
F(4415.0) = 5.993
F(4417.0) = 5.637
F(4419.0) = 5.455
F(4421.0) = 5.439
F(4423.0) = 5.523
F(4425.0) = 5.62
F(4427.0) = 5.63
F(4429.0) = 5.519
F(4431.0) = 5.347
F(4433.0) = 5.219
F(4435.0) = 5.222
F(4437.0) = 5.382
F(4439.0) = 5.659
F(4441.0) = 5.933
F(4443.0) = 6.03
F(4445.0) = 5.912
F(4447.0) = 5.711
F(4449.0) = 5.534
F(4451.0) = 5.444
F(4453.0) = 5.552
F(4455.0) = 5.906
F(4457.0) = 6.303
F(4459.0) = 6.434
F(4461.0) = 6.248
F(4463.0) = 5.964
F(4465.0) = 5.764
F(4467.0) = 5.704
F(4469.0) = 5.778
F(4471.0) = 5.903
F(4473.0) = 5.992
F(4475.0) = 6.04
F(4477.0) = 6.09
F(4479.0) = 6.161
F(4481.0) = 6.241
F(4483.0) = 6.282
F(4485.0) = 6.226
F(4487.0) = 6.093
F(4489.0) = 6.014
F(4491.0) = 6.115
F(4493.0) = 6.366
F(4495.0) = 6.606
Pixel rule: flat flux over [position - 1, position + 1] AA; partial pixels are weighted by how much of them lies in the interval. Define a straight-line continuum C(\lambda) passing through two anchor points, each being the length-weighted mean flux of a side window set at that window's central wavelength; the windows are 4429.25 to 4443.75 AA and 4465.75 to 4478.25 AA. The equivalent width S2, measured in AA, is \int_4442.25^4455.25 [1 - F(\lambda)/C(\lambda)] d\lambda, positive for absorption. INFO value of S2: -0.1 AA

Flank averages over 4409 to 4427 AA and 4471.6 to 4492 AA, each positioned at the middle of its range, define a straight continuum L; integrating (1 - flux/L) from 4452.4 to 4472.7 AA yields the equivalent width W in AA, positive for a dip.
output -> 0.2 AA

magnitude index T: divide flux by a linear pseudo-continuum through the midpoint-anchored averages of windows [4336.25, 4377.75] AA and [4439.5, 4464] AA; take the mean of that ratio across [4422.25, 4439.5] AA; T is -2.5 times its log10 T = 0.14 mag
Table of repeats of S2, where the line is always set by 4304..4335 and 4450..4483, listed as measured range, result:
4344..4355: -1.6 AA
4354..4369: -1.5 AA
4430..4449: 1.7 AA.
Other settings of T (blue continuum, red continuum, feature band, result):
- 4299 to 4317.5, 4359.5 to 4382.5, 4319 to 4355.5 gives -0.17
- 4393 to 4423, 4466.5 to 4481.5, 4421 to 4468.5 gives 0.03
